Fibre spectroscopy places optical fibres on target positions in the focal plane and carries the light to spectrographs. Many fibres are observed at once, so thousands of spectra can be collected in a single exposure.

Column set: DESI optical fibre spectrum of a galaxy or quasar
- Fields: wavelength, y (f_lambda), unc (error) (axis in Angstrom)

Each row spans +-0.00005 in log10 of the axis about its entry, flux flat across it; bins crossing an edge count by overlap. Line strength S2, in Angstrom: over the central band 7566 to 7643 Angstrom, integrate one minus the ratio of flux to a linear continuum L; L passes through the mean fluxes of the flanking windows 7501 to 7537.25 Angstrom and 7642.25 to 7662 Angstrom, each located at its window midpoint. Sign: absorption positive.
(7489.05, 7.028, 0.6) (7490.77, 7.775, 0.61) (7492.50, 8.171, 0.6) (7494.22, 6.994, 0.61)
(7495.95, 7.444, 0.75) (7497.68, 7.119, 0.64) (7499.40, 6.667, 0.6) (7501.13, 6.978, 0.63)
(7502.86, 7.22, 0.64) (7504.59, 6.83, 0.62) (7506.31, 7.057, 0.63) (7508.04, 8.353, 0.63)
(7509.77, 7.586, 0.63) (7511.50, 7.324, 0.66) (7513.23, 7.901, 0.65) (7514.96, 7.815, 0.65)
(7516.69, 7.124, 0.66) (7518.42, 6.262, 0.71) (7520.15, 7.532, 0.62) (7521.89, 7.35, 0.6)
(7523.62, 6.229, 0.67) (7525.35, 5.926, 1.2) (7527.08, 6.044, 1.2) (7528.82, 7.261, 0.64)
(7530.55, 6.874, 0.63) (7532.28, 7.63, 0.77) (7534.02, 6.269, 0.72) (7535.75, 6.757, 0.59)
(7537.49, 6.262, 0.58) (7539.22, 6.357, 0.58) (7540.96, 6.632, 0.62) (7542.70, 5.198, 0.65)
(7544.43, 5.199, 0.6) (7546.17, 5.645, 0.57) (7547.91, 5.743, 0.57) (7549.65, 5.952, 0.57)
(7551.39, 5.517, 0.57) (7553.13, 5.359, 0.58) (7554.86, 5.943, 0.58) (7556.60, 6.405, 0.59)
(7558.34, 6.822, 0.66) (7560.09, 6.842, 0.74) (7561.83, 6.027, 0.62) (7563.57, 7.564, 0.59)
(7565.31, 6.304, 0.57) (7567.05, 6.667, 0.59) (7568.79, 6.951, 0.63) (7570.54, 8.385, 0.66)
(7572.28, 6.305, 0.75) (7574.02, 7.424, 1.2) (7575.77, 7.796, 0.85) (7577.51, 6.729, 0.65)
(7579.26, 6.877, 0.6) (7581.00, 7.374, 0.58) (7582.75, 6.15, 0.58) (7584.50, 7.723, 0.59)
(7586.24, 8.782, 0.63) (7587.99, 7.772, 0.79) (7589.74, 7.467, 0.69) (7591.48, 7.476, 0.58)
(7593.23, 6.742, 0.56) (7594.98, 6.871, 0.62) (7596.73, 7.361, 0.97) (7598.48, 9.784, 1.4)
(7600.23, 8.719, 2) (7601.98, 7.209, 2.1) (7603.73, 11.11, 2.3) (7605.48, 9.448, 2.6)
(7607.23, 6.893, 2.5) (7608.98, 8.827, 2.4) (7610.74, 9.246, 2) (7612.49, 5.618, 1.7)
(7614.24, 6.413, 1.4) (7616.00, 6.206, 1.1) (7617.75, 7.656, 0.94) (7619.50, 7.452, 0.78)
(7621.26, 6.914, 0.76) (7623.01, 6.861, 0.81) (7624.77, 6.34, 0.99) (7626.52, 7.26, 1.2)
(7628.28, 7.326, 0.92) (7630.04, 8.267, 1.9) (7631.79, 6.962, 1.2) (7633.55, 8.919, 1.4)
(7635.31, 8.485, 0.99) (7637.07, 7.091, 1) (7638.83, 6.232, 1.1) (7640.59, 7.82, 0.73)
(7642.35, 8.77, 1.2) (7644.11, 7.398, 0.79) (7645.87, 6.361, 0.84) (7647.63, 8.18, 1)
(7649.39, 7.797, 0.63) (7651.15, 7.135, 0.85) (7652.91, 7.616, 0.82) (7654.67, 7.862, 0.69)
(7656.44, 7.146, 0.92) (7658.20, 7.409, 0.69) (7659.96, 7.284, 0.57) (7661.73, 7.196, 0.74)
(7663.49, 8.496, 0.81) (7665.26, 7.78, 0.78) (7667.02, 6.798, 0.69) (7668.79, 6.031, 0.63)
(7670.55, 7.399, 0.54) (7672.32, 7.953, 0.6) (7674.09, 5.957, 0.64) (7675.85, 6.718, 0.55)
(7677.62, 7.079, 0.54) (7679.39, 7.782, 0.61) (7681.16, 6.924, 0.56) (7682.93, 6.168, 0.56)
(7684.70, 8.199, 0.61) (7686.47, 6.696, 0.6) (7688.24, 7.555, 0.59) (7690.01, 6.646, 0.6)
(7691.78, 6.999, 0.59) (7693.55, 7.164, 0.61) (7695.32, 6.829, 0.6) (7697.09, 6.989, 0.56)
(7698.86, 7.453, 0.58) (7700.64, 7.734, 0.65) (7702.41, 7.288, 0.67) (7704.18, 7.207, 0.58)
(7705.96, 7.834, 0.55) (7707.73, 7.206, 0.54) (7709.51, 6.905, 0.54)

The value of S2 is -2.45 Angstrom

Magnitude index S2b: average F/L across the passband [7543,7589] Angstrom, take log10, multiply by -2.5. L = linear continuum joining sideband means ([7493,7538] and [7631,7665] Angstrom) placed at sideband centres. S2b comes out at 0.09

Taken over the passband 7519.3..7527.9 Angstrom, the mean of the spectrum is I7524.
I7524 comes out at 6.62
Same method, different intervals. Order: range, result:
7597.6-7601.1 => 9.25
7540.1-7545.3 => 5.68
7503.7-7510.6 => 7.46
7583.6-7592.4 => 7.84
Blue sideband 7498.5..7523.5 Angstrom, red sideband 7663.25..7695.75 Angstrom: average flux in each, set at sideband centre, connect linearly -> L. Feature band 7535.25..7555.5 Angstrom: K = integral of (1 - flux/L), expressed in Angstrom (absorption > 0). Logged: 3.8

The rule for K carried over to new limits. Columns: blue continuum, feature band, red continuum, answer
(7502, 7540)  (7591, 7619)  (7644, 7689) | -2.7 Angstrom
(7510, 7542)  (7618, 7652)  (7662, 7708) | -1.8 Angstrom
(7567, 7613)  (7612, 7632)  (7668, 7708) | 1.5 Angstrom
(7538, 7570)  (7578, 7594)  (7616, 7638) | -1.5 Angstrom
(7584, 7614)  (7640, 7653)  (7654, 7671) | -0.2 Angstrom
